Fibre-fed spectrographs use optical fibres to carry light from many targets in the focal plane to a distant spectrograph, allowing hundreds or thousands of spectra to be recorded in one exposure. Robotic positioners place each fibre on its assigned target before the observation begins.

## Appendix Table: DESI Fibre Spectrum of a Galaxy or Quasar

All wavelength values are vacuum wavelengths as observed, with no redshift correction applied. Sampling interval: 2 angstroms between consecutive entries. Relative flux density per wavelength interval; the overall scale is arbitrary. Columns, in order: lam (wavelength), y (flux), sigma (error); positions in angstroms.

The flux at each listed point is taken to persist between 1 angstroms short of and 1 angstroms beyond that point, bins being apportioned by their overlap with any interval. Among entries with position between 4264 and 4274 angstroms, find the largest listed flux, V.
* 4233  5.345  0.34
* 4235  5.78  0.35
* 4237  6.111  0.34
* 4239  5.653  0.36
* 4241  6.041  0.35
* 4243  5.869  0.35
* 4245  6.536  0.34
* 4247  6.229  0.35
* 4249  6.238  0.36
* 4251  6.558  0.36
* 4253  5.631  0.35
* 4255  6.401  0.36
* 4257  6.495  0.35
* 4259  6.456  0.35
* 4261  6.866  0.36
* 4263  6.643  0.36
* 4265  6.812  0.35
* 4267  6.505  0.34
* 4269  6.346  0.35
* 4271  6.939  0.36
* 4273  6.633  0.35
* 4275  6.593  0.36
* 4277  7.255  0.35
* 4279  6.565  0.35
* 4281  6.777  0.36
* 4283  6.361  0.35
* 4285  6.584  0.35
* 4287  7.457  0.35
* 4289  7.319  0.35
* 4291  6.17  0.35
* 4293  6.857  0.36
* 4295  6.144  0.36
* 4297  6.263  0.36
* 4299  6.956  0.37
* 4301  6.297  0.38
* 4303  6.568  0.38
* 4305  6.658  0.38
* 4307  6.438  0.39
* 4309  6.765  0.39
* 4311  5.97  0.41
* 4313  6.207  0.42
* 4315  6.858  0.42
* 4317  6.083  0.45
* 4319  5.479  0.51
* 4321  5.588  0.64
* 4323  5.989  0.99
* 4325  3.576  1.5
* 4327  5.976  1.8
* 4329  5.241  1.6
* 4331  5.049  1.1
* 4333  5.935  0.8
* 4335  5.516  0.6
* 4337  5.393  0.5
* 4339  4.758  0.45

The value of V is 6.939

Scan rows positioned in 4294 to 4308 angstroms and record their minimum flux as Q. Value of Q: 6.144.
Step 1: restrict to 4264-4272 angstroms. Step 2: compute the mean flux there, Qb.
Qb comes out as 6.65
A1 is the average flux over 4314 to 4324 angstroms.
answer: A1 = 6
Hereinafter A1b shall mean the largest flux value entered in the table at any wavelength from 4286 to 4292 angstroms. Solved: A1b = 7.457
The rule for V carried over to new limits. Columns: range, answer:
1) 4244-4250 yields 6.536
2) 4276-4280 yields 7.255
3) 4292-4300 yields 6.956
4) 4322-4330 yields 5.989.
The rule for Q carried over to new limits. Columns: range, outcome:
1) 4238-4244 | 5.653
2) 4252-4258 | 5.631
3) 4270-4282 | 6.565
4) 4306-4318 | 5.97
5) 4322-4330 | 3.576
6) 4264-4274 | 6.346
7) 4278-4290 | 6.361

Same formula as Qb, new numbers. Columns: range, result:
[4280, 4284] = 6.57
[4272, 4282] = 6.76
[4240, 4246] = 6.15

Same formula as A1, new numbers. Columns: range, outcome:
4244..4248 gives 6.38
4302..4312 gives 6.48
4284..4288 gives 7.02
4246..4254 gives 6.16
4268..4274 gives 6.64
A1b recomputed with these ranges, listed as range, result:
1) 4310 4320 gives 6.858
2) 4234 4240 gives 6.111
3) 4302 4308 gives 6.658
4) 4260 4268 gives 6.866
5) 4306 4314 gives 6.765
